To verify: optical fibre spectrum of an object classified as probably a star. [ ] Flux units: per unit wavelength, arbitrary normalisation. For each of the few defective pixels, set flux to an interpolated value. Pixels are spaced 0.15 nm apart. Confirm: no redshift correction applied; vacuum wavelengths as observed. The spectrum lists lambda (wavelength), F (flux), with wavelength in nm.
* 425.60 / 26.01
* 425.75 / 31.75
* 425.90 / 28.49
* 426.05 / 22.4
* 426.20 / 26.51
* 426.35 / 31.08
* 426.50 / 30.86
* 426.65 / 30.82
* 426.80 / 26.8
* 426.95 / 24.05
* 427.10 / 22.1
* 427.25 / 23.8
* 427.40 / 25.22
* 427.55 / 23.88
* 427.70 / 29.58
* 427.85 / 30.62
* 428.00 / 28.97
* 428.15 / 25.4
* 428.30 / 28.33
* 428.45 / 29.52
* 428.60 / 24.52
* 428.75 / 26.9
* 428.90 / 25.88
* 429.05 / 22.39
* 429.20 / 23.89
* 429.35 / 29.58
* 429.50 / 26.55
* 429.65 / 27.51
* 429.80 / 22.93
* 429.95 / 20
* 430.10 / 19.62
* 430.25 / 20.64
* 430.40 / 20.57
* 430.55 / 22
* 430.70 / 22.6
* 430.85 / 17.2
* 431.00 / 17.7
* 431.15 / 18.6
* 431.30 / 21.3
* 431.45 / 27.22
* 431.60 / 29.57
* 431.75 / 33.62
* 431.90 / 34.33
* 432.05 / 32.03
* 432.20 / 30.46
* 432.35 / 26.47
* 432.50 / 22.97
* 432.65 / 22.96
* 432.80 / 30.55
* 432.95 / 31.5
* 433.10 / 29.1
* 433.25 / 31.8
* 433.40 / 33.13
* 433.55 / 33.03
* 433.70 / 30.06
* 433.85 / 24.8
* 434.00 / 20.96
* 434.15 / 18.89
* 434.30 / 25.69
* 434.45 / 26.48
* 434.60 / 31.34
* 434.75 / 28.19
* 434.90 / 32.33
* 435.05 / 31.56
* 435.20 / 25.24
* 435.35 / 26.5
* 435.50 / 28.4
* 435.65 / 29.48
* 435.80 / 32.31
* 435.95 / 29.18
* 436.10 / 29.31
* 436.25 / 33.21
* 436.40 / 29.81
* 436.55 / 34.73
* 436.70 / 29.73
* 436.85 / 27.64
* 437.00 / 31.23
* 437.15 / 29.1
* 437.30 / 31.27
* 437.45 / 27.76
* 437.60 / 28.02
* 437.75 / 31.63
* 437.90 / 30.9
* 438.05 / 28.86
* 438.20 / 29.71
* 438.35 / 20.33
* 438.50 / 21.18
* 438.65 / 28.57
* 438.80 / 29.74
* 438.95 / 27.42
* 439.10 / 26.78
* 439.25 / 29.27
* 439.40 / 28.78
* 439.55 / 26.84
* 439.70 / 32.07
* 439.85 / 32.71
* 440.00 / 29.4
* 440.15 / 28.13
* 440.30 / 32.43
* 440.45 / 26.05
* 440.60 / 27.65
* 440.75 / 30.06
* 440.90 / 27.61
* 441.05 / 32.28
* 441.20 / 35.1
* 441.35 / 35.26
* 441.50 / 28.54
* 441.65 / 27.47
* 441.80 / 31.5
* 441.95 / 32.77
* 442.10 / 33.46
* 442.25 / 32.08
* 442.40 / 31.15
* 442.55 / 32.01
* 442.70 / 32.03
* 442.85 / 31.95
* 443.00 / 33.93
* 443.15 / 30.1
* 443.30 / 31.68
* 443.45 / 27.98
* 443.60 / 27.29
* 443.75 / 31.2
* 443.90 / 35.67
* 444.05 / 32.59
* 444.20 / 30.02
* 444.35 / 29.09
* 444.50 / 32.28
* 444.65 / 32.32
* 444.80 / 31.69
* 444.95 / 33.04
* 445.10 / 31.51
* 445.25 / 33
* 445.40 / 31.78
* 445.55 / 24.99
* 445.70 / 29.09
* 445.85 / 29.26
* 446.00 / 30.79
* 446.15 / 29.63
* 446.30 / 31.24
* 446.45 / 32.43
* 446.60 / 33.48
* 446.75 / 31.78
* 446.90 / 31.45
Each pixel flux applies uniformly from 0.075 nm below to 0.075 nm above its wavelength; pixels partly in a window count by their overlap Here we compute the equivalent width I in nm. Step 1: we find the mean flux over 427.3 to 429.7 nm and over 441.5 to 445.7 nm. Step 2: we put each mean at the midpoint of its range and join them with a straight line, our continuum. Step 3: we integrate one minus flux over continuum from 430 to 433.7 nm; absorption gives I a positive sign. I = 0.206 nm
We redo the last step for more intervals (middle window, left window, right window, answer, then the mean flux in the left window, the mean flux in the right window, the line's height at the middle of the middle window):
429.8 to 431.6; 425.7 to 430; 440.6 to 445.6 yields 0.414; 26.6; 31.3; 27.5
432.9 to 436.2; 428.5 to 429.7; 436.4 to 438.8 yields -0.102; 25.9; 28.8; 27.8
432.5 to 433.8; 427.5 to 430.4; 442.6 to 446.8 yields -0.131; 25.5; 31.1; 27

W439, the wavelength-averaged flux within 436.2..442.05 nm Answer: 29.5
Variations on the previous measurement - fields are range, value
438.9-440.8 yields 29.1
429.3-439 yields 27.3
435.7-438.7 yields 29.2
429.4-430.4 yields 22.9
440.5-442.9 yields 31.2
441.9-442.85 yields 32.2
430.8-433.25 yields 26.9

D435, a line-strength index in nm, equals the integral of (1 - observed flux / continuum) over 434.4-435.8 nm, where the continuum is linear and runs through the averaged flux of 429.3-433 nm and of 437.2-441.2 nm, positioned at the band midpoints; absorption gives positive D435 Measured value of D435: -0.11 nm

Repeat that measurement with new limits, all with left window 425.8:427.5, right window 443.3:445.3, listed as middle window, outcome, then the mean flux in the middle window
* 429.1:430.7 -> 0.24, 23.3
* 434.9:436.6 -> -0.06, 30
